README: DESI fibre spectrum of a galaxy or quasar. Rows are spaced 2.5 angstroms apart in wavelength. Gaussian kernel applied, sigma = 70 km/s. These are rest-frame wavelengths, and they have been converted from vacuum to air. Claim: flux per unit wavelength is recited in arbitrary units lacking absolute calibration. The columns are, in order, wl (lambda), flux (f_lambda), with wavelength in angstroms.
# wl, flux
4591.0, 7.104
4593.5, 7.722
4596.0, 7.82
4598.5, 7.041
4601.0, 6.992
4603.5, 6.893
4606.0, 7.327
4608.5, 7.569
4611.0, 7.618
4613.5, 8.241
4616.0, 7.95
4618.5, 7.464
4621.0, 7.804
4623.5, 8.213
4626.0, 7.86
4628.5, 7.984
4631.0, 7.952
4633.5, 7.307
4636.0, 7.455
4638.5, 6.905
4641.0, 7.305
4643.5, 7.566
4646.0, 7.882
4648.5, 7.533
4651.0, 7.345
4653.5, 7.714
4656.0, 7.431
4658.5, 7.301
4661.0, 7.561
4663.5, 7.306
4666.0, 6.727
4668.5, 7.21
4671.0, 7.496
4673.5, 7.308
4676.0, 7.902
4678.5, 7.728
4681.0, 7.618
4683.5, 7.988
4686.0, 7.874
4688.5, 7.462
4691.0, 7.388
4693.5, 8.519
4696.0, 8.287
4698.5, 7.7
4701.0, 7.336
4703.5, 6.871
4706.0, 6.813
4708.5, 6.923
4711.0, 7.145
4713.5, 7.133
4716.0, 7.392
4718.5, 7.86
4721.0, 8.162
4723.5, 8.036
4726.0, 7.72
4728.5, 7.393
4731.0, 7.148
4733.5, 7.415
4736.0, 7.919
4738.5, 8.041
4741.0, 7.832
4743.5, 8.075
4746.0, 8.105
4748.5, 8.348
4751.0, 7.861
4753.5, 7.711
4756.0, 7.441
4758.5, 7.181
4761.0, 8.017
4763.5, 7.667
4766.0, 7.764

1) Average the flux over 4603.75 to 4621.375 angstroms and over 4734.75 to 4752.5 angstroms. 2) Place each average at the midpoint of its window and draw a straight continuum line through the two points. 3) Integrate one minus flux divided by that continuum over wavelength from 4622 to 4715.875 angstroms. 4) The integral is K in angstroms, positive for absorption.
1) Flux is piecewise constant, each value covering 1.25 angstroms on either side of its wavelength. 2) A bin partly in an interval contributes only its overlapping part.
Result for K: 3.6 angstroms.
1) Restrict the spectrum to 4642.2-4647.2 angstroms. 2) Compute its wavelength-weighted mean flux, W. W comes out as 7.72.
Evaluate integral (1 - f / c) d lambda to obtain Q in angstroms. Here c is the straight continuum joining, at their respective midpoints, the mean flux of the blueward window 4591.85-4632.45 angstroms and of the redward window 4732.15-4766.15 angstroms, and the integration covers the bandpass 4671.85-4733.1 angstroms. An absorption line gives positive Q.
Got 1.5 angstroms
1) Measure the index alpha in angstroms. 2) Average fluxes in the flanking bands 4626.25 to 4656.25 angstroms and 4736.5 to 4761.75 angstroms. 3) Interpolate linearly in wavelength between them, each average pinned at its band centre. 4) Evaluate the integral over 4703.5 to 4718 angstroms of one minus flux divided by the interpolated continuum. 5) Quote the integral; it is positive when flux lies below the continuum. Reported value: 1.2 angstroms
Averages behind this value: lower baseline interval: 7.55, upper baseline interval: 7.86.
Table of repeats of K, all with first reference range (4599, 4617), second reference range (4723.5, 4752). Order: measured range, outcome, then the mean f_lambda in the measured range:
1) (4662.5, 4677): 0.6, 7.32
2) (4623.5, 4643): -0.1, 7.58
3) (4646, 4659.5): 0.2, 7.51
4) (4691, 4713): 0.8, 7.43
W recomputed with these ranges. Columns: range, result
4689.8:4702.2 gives 7.85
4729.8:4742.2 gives 7.67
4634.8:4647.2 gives 7.42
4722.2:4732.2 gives 7.58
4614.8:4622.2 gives 7.74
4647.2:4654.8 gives 7.53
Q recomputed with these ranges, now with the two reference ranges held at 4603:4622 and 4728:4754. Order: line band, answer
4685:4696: -0.17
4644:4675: 1.18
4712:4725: 0.14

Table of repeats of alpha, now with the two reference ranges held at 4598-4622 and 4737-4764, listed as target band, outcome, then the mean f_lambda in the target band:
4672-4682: 0.0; 7.64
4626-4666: 0.5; 7.49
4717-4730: -0.1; 7.81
